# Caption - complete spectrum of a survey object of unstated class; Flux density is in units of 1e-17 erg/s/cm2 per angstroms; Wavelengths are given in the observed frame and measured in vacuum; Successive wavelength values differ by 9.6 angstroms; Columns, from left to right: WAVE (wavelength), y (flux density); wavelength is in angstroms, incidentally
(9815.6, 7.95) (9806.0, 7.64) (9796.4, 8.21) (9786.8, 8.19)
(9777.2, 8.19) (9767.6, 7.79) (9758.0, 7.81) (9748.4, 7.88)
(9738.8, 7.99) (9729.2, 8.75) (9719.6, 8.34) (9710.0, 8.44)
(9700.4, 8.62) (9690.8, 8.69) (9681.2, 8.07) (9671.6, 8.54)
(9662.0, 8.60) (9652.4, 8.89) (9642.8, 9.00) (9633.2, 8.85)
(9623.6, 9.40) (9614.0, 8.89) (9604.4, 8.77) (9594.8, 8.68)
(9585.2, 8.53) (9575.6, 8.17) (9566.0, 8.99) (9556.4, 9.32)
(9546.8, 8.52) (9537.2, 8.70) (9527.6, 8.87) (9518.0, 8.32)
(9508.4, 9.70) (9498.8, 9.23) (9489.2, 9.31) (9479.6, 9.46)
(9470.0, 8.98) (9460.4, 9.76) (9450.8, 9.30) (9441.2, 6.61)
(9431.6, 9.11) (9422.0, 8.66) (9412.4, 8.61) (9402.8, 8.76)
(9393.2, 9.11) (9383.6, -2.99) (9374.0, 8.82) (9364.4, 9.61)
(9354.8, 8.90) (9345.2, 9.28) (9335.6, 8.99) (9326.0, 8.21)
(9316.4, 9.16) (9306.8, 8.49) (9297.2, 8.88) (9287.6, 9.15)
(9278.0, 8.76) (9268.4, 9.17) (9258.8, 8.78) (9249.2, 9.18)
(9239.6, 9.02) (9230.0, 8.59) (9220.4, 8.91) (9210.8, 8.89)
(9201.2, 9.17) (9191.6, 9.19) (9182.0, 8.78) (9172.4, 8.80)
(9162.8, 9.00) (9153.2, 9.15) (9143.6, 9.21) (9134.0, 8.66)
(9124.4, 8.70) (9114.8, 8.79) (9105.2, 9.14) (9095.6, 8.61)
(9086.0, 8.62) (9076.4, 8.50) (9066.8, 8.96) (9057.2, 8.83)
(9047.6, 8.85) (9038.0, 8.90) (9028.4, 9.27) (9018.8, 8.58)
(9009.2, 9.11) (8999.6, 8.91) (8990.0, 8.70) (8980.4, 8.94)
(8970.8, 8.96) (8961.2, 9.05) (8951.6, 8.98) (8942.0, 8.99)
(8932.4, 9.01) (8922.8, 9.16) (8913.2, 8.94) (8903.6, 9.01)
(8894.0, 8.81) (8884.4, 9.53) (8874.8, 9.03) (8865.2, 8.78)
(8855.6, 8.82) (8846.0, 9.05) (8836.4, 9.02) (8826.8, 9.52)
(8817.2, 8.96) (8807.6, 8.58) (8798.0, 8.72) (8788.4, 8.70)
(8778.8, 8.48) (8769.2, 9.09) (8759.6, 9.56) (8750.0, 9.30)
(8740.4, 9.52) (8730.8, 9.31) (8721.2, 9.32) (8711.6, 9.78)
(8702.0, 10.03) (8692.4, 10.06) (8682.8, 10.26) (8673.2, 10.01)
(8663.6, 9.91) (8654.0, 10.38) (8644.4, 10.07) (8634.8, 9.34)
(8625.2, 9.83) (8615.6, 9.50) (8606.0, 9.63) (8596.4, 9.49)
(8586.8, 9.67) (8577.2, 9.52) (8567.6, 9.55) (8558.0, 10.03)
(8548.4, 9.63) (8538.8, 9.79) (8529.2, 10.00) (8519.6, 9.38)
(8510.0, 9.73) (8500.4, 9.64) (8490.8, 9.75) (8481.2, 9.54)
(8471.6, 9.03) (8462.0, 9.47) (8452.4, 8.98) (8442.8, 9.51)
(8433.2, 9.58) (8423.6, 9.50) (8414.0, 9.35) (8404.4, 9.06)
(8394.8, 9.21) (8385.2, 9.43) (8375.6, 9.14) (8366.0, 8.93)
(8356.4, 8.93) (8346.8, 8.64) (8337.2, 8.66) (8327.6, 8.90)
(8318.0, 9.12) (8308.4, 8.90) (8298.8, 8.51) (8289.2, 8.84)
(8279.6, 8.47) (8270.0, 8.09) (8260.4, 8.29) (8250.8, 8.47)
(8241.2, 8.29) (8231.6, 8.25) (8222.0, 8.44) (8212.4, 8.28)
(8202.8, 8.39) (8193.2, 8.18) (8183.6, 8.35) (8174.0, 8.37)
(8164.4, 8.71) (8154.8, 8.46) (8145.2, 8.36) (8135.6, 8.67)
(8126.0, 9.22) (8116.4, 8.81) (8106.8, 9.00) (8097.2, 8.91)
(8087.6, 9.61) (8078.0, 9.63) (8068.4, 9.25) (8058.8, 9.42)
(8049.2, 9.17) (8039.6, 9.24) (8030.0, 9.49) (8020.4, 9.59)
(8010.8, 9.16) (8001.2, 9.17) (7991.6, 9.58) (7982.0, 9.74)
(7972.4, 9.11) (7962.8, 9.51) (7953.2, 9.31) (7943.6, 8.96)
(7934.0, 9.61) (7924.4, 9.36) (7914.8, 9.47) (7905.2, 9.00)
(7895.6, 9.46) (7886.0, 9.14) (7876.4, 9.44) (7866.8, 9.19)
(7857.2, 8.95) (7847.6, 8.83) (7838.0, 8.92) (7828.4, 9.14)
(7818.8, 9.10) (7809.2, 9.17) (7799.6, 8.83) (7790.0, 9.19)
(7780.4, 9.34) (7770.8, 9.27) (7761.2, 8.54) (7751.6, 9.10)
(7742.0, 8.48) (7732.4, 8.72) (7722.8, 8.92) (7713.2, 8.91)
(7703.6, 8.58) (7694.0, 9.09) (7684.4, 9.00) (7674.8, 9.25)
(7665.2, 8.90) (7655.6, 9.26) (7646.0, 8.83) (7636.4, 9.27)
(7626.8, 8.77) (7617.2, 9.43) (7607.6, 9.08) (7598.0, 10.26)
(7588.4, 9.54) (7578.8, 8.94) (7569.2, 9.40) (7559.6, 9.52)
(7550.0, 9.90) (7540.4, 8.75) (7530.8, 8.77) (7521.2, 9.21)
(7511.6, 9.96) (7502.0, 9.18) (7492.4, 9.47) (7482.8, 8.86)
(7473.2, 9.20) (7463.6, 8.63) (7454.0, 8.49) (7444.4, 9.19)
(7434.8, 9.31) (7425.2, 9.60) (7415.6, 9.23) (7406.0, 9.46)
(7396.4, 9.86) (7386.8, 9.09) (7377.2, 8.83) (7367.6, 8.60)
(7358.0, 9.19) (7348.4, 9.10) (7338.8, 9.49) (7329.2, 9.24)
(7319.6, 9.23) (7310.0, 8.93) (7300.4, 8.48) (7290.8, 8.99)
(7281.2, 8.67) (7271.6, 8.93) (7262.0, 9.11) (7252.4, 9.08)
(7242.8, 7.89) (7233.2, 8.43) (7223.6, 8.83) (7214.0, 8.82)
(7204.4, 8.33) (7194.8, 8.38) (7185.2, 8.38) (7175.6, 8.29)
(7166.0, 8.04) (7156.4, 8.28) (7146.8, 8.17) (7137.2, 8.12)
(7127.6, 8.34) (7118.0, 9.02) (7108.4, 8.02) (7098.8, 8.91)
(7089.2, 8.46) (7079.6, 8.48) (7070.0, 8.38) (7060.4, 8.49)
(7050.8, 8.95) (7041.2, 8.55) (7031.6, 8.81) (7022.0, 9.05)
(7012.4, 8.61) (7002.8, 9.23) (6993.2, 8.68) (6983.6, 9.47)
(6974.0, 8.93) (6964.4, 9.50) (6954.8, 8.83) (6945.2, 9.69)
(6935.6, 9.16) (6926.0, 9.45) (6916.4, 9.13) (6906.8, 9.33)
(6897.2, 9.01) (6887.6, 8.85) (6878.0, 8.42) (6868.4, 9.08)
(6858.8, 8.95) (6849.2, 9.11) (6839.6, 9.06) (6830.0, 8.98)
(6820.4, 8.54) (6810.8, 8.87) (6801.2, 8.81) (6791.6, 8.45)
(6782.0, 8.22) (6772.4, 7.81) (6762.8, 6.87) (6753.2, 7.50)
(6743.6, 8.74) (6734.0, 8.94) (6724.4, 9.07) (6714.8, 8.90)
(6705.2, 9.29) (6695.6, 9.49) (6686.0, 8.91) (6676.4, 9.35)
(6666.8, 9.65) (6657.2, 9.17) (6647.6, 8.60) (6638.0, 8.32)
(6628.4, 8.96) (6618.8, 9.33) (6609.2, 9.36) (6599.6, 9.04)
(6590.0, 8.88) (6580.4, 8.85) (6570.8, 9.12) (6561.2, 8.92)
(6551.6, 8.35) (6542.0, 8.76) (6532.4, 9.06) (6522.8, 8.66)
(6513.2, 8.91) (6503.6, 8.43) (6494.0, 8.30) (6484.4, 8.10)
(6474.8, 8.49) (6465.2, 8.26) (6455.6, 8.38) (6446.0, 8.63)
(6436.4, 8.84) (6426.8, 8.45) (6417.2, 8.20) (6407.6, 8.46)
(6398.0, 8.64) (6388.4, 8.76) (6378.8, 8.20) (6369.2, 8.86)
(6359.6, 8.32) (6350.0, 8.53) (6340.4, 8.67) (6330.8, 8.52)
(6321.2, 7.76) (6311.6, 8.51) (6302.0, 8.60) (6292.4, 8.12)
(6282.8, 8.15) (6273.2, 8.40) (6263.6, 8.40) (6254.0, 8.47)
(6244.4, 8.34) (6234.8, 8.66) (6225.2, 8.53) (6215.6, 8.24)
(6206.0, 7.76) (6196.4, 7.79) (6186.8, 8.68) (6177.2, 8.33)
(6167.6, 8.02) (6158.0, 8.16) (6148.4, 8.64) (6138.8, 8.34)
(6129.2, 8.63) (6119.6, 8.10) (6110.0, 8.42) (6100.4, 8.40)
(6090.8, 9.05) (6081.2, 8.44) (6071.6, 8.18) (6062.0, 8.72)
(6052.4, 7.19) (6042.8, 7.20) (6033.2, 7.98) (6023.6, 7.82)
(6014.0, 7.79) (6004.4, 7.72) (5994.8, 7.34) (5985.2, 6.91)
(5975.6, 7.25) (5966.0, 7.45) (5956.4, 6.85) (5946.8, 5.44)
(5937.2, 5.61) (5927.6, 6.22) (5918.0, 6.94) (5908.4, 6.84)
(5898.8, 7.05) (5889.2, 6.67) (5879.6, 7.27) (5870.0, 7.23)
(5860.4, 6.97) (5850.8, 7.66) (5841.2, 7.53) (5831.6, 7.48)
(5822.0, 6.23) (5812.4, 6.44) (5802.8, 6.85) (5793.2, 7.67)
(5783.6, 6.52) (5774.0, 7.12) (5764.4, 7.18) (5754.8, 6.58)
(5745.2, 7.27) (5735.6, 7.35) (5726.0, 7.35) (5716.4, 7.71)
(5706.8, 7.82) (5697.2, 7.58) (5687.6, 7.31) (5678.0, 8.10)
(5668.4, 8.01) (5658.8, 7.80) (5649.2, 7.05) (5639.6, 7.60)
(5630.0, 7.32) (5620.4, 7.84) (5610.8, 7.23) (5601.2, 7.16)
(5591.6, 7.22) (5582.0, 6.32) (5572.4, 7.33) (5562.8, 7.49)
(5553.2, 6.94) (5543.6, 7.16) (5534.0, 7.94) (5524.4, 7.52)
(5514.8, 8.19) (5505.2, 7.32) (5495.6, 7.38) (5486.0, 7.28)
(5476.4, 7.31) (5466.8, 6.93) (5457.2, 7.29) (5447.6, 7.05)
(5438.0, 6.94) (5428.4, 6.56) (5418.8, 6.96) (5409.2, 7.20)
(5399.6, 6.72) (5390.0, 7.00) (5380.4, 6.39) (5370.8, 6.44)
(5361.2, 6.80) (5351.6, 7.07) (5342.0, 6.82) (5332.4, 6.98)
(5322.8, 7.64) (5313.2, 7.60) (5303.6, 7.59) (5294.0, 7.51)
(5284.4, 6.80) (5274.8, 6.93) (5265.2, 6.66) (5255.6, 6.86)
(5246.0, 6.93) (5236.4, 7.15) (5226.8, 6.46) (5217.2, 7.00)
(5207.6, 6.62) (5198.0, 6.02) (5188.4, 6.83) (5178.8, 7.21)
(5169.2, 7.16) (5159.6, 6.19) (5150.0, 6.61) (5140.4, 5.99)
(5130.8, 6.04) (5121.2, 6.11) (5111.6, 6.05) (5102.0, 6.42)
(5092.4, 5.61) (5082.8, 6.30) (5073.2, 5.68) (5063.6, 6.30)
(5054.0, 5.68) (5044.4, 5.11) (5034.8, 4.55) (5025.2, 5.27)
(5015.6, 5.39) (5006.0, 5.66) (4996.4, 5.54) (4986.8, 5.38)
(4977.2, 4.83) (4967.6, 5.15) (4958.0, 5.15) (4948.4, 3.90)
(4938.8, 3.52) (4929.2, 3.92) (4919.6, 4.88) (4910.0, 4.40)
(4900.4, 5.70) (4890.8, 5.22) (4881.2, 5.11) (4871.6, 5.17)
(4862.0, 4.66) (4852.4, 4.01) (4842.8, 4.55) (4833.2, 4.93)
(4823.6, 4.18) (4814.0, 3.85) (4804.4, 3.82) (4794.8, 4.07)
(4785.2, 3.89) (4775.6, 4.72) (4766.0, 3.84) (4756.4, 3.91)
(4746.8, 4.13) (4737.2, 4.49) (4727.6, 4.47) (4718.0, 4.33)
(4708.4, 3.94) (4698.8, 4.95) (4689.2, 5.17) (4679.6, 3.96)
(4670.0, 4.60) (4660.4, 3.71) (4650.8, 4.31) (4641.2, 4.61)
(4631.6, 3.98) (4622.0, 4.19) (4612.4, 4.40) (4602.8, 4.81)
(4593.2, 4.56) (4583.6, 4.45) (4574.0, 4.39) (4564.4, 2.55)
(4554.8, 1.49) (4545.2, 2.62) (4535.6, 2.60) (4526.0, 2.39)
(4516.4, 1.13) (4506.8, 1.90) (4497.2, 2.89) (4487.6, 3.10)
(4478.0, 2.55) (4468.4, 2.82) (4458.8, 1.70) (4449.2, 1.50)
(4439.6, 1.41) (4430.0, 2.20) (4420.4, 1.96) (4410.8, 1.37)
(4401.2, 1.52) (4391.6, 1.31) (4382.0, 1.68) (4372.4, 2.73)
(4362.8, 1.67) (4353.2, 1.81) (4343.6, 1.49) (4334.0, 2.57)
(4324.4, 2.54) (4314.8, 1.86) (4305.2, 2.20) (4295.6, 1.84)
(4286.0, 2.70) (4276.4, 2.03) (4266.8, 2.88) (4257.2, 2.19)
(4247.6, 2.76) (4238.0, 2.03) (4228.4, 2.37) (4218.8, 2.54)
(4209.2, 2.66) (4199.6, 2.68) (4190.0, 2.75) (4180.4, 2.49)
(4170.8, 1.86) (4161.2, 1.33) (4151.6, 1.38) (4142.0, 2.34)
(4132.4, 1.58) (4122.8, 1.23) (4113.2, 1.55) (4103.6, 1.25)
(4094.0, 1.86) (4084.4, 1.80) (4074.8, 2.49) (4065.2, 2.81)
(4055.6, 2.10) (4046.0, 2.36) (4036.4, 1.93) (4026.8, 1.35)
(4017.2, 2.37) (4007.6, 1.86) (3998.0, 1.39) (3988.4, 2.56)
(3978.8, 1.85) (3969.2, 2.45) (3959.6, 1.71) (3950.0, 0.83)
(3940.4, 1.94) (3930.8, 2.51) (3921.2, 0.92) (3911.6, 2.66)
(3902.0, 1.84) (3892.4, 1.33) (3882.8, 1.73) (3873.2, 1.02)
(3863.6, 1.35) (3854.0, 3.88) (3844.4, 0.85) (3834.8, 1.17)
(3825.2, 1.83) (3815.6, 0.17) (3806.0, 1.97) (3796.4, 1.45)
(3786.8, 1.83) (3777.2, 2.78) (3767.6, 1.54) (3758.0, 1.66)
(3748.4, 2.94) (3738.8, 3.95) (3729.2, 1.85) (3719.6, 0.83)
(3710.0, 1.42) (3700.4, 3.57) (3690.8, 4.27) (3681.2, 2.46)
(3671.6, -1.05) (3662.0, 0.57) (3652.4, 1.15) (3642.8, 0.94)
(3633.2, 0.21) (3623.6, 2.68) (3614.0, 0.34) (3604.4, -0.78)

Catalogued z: 0.147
